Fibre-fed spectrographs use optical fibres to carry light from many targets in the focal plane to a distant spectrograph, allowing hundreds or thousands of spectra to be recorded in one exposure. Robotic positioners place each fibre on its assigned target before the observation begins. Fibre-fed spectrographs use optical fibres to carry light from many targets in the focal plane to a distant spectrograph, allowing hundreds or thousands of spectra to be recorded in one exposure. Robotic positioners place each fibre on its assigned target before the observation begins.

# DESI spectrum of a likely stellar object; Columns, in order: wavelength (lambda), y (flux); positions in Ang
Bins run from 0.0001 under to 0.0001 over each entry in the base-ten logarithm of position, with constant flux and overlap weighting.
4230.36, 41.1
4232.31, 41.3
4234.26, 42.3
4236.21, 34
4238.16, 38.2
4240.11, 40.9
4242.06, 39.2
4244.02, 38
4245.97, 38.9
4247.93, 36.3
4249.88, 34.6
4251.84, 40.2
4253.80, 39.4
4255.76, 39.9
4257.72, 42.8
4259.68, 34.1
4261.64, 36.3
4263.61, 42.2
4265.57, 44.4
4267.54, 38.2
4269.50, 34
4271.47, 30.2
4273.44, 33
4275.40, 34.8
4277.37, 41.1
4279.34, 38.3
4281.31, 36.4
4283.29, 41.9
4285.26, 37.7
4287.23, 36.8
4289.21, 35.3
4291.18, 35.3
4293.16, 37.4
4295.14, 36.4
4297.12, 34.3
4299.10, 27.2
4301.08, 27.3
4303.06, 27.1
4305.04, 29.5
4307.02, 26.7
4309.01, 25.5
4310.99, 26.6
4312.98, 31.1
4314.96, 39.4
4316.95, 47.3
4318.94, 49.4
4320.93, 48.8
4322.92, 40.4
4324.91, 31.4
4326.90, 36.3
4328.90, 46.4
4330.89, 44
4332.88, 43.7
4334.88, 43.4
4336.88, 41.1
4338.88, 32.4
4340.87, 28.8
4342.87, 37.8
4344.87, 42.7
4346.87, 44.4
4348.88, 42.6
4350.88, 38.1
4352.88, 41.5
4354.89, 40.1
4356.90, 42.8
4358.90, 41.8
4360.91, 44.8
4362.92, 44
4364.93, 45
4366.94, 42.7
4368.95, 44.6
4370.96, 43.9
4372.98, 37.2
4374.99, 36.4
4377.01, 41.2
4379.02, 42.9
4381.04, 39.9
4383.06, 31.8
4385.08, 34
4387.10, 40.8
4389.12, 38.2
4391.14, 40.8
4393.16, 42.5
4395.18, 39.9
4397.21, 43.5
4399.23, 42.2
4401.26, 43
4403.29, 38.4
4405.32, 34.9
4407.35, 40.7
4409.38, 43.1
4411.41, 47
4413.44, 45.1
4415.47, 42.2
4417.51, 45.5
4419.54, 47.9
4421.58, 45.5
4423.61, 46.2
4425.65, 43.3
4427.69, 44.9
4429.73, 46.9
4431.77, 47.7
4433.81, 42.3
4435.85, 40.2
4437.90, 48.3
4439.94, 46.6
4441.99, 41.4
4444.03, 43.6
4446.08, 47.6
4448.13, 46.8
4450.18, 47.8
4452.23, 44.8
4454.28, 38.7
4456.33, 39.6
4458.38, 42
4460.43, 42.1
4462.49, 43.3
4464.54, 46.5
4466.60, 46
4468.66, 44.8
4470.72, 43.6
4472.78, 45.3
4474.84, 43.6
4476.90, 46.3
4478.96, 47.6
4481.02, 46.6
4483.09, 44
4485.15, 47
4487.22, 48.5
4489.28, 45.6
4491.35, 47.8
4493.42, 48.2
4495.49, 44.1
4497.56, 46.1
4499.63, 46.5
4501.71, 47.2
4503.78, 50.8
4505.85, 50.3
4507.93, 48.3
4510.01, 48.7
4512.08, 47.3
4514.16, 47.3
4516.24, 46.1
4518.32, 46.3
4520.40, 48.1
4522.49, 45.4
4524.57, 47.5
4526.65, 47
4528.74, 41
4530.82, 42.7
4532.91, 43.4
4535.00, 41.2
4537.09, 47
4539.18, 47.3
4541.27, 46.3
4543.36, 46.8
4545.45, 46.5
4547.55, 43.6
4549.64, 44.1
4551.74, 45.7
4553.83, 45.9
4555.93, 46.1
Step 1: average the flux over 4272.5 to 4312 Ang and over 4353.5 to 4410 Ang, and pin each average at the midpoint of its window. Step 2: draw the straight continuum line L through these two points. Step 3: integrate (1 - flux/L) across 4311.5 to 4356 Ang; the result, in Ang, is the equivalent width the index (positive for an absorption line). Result -4.33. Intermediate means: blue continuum 33.4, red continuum 40.7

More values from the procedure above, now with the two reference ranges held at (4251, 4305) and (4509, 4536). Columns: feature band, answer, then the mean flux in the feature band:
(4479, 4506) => -1.6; 47.1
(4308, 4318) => 0.9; 34.1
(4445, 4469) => -0.6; 44.1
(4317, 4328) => -1.1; 41.8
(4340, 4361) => -0.7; 40.4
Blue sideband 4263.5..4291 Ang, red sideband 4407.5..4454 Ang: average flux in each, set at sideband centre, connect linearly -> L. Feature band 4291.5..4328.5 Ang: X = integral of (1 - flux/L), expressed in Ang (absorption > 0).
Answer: 4.0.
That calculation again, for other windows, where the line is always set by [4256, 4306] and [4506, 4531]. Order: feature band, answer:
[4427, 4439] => -0.7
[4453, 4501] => -0.3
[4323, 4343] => -0.3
